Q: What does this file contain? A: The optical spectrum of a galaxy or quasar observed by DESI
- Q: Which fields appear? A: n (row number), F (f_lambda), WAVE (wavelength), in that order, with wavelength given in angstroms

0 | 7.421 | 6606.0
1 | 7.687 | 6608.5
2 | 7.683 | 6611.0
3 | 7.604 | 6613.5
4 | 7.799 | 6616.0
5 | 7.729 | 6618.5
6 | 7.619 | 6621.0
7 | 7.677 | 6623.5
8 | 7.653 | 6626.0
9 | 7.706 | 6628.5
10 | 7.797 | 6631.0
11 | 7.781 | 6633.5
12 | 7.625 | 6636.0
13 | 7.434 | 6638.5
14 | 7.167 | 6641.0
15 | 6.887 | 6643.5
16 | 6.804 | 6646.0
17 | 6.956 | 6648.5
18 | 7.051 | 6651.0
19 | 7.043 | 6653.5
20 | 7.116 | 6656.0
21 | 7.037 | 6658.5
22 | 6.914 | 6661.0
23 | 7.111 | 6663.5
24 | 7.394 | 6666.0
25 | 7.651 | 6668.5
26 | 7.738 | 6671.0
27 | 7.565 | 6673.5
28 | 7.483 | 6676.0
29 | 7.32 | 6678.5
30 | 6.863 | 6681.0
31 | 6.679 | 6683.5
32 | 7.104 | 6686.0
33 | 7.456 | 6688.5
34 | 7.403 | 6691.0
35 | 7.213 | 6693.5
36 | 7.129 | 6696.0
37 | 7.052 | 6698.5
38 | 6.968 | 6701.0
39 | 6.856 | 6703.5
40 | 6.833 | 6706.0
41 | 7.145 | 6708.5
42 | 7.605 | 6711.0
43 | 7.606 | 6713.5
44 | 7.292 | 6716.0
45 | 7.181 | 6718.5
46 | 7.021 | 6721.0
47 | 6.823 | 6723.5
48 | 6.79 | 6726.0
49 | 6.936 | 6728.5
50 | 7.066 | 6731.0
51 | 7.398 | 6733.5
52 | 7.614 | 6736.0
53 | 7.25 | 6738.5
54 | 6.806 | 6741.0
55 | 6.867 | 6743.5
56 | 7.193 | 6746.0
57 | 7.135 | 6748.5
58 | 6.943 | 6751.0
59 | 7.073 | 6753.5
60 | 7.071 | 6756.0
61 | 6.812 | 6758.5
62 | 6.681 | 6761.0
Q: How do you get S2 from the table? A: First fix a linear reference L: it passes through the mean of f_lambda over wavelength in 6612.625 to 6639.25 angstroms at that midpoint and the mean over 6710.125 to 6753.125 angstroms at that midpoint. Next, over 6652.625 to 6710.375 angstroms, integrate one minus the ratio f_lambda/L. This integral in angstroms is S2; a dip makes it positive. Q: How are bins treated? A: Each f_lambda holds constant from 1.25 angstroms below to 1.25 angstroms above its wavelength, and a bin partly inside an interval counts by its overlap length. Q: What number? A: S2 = 1.68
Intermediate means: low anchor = 7.68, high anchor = 7.14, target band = 7.18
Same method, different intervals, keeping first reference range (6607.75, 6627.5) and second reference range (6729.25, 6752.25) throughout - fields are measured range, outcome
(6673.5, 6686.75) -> 0.5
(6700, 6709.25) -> 0.5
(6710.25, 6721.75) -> -0.2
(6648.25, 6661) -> 0.8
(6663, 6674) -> -0.1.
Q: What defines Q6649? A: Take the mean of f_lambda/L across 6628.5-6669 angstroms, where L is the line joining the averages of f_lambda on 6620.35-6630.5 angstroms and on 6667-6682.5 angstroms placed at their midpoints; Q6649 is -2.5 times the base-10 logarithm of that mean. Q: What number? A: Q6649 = 0.05 mag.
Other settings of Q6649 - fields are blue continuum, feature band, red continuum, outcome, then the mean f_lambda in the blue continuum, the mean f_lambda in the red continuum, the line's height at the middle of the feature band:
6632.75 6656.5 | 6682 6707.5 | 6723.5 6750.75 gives 0.009 mag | 7.18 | 7.09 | 7.13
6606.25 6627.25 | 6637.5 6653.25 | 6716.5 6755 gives 0.072 mag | 7.67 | 7.08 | 7.53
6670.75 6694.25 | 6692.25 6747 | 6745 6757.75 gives 0.006 mag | 7.26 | 7.07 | 7.16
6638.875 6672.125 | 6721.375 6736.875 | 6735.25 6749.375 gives 0.007 mag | 7.15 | 7.13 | 7.13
